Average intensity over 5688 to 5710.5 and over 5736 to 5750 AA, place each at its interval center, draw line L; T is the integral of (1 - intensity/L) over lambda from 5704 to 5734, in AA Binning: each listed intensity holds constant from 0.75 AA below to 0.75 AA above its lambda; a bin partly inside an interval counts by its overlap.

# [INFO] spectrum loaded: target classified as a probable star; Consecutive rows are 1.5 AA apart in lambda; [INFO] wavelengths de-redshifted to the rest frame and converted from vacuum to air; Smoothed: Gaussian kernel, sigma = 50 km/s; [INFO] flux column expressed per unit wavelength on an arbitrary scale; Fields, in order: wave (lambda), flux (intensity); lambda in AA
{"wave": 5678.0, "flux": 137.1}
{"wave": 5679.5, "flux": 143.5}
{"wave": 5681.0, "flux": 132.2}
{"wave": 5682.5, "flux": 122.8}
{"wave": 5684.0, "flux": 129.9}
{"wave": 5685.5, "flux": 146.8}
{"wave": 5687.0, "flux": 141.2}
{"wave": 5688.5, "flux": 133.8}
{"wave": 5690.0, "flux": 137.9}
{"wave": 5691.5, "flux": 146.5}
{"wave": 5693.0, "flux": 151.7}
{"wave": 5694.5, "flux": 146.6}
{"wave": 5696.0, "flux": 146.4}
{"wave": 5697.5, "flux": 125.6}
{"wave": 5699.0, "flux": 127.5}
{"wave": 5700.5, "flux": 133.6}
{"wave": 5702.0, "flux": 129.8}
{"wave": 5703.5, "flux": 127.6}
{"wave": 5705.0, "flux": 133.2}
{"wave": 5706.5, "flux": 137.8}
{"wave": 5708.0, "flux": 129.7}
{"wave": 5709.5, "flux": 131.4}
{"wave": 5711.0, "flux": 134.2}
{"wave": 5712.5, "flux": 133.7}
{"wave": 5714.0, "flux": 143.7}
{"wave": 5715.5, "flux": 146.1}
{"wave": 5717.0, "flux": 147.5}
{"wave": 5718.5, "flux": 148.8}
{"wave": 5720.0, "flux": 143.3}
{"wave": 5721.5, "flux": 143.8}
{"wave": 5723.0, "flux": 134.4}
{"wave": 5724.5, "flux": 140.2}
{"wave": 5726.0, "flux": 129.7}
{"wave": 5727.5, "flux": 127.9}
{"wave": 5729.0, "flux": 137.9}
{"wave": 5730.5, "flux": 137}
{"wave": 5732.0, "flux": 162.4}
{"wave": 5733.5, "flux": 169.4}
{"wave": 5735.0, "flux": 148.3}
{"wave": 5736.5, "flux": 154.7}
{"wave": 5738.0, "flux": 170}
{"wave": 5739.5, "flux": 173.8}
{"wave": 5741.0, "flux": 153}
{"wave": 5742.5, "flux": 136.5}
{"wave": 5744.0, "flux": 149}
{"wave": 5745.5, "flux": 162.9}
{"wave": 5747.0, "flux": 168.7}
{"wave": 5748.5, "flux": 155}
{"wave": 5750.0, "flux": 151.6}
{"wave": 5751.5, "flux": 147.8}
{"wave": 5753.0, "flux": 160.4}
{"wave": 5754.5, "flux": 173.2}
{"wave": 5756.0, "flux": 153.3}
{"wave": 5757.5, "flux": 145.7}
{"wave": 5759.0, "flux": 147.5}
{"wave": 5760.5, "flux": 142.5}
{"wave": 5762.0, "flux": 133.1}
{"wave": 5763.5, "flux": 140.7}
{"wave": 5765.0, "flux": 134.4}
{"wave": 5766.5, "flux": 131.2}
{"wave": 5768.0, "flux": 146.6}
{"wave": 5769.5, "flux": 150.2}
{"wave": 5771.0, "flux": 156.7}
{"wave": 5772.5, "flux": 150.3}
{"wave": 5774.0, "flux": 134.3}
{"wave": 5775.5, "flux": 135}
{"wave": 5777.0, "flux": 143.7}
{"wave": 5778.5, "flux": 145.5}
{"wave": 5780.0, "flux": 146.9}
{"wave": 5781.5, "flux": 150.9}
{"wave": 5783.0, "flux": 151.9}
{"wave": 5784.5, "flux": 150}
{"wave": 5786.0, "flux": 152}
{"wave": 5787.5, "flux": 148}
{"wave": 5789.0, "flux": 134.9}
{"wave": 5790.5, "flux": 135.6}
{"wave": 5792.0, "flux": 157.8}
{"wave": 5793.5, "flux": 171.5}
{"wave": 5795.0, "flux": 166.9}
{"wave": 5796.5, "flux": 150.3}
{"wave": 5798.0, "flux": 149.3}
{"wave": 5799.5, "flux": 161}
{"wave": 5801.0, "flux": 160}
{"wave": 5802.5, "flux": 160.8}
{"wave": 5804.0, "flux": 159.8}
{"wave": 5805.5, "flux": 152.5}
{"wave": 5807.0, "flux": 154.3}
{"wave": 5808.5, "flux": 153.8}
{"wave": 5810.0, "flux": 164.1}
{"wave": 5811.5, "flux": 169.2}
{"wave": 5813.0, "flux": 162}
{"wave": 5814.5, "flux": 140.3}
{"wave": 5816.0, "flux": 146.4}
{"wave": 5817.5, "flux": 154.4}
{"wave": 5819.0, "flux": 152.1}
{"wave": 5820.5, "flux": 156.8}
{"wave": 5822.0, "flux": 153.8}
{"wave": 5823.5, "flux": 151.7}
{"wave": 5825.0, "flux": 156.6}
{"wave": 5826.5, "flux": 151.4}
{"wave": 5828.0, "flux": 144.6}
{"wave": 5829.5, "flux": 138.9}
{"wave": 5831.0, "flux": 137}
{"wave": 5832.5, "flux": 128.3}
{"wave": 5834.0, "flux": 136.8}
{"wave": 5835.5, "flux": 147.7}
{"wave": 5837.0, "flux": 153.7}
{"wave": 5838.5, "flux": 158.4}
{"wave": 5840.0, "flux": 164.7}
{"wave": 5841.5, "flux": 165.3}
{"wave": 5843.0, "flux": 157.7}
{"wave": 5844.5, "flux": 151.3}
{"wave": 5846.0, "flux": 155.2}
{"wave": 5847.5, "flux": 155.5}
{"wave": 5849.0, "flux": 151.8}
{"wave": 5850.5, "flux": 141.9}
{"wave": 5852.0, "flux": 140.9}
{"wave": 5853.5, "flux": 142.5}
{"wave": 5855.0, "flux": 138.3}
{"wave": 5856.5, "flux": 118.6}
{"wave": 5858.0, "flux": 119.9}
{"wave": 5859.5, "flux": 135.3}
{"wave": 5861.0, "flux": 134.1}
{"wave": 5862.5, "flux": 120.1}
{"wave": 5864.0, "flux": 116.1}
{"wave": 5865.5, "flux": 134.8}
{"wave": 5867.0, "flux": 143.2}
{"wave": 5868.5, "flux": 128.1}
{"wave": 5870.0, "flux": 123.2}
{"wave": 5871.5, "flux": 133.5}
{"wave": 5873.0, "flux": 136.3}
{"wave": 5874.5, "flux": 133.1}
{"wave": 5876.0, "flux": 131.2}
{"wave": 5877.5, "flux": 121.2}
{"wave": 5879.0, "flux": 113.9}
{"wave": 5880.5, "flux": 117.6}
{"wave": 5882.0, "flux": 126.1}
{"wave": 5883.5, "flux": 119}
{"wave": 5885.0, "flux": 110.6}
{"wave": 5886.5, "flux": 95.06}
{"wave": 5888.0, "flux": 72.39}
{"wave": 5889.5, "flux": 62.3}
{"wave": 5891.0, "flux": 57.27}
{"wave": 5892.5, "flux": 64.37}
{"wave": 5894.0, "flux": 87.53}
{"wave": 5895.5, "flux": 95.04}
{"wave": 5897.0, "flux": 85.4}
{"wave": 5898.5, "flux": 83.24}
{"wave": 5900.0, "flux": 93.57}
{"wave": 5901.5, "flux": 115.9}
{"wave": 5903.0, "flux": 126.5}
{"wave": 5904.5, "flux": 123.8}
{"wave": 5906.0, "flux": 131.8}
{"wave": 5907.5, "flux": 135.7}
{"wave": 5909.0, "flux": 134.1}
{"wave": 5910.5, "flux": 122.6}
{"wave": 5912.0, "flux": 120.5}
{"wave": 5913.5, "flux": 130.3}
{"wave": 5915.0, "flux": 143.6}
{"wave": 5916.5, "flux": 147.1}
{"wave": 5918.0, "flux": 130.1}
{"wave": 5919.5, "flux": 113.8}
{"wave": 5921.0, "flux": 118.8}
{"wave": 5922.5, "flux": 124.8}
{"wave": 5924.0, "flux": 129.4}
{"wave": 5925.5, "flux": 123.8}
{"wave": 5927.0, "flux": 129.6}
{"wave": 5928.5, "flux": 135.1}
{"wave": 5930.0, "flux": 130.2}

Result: 1.2 AA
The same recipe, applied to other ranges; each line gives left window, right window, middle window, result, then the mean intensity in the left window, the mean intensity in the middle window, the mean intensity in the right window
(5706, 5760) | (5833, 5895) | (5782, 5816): -4.24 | 148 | 155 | 127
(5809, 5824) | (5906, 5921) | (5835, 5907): 9.26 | 155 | 124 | 130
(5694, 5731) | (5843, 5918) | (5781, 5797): -2.74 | 137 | 152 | 121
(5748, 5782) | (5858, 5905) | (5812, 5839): -4.27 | 147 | 148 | 111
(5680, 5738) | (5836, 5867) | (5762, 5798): -1.43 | 140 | 147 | 143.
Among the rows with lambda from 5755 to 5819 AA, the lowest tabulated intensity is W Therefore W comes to 131.2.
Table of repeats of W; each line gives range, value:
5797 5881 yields 113.9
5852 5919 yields 57.27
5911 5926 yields 113.8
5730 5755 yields 136.5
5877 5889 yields 72.39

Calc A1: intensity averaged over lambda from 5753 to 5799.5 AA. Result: 148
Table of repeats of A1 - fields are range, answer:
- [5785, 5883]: 145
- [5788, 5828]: 155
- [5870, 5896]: 105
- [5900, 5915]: 126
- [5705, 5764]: 147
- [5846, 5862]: 138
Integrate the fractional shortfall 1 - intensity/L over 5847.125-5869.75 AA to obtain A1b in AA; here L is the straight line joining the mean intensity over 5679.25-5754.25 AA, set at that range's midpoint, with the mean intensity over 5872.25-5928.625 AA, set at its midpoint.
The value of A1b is -2.5 AA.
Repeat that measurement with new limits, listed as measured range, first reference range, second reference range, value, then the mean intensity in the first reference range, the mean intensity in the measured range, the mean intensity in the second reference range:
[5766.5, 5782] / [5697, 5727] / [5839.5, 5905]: -1.8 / 136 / 145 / 121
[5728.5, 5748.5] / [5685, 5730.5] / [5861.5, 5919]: -3.3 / 138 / 156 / 115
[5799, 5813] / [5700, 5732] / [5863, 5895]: -4.2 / 137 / 160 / 111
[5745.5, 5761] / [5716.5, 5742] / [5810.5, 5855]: -0.7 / 148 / 155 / 150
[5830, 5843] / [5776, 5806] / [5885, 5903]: -2.8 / 152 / 149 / 85.9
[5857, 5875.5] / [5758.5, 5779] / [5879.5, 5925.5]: -1.6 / 142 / 130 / 111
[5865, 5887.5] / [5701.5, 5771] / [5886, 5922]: -1.8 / 146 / 124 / 108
